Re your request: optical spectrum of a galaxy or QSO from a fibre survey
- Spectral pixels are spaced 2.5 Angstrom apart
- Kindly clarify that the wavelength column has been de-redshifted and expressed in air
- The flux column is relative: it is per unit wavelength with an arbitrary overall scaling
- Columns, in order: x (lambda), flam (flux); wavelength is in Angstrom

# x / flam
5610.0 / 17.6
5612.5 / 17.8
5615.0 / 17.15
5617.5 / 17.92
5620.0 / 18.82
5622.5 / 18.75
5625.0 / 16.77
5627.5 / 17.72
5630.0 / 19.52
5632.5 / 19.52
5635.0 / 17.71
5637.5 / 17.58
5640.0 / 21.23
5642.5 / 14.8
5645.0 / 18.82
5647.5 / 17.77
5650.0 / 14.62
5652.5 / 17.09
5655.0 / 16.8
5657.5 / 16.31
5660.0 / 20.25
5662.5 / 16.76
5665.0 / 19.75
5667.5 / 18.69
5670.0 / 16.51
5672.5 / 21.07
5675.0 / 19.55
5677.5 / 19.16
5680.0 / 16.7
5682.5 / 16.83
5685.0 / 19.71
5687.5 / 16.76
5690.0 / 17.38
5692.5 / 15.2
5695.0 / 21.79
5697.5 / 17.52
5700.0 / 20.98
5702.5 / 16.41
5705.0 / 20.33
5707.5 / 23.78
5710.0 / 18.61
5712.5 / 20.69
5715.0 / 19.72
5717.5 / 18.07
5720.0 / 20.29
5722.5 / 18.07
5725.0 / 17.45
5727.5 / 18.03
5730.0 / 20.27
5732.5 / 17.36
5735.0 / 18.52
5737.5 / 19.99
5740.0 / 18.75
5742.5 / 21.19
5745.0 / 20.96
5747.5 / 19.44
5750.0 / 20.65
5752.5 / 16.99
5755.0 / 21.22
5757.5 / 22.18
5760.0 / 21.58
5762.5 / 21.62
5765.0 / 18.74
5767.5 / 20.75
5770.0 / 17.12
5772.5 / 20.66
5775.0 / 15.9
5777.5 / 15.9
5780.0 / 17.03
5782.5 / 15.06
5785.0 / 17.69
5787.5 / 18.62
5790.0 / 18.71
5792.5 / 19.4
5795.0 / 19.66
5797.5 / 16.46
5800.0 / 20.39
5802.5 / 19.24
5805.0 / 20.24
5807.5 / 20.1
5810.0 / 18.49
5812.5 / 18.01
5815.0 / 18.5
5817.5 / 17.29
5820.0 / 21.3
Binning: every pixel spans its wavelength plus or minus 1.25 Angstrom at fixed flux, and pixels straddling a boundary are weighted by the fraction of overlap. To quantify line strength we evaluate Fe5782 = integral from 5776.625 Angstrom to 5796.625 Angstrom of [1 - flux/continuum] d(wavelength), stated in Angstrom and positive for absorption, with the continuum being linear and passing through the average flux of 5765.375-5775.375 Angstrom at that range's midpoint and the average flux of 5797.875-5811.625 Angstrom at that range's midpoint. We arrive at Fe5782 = 1.43 Angstrom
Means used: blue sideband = 18.9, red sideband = 19.4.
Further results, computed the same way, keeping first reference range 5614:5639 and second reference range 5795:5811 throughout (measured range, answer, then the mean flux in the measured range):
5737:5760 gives -1.6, 20.2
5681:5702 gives 0.4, 18.2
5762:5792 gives 1.5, 18.1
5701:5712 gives -0.7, 19.9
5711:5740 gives -0.3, 18.9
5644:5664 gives 1.1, 17.3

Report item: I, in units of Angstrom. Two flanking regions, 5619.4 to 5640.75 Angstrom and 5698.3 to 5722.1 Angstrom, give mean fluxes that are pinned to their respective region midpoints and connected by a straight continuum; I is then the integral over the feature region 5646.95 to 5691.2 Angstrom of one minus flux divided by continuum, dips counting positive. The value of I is 2.9 Angstrom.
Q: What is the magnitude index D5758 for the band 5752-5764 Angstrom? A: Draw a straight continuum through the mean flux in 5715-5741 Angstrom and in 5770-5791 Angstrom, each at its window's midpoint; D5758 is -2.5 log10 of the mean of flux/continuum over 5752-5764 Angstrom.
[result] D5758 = -0.16 mag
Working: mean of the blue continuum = 18.7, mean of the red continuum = 17.4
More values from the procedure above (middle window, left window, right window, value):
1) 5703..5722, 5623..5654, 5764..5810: -0.107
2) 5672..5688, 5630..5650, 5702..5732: 0.012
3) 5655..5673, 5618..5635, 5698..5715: 0.053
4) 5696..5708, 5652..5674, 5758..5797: -0.073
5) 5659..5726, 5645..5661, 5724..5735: -0.061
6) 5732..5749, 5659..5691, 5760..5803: -0.064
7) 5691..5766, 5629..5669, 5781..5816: -0.072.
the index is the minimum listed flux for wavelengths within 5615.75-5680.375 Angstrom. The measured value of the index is 14.62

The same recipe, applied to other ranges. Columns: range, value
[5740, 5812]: 15.06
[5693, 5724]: 16.41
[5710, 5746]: 17.36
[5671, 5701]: 15.2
